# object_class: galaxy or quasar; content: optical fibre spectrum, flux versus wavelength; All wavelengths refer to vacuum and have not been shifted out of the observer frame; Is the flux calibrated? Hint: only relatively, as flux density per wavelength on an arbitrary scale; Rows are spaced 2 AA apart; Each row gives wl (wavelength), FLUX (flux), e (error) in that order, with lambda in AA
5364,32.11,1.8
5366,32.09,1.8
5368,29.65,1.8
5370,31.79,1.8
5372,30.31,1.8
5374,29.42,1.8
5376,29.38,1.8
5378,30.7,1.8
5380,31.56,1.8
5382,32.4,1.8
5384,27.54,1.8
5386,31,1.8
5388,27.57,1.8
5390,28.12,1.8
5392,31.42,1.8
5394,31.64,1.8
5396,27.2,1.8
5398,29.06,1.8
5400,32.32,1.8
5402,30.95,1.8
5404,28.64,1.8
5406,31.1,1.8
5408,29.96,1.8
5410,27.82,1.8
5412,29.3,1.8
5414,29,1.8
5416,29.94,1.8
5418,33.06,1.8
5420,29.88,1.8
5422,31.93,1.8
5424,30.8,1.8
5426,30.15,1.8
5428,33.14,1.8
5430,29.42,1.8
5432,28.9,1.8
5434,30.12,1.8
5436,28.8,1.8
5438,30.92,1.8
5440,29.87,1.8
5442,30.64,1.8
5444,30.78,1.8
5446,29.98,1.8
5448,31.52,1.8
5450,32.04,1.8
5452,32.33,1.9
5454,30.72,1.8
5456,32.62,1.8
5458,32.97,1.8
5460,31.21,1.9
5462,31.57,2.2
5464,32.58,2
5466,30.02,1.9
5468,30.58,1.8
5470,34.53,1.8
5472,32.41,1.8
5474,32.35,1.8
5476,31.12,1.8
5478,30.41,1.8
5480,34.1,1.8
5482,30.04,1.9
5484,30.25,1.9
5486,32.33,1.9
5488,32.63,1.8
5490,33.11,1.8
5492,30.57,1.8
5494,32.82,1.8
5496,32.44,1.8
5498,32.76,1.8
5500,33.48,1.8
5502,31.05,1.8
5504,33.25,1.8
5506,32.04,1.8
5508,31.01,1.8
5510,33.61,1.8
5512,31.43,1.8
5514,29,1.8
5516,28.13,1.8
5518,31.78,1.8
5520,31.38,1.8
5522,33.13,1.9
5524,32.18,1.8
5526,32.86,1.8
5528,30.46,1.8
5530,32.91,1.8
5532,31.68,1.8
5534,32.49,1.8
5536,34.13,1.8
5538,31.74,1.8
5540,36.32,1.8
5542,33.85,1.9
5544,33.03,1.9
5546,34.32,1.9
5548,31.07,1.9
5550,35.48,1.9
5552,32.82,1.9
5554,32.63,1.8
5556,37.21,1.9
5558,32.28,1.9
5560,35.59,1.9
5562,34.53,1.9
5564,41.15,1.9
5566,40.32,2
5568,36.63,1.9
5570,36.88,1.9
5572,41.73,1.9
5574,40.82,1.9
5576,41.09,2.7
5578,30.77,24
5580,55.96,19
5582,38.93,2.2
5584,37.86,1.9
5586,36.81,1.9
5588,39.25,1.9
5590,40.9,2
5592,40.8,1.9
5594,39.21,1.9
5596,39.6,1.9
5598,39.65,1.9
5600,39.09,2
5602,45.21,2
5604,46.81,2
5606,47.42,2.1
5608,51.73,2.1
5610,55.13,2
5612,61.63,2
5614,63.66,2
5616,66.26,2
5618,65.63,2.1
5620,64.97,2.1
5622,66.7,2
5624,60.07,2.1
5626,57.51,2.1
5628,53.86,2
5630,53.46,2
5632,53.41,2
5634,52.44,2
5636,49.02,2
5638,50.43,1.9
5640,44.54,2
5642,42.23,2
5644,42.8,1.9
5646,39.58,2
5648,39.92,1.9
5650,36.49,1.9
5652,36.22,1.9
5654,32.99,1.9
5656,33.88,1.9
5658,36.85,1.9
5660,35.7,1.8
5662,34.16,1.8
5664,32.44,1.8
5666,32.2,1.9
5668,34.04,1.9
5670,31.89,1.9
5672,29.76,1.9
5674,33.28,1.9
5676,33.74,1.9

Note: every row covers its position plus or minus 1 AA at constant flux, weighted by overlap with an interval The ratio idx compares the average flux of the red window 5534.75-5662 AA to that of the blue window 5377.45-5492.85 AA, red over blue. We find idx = 1.4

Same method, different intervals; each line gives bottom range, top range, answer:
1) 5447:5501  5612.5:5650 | 1.67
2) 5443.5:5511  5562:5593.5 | 1.25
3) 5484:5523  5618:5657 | 1.52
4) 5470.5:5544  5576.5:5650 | 1.51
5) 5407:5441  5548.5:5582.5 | 1.25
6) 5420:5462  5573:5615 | 1.44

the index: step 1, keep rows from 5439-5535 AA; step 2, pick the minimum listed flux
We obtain 28.13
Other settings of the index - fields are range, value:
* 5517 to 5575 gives 30.46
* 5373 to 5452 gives 27.2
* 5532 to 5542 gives 31.68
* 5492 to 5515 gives 29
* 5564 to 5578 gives 30.77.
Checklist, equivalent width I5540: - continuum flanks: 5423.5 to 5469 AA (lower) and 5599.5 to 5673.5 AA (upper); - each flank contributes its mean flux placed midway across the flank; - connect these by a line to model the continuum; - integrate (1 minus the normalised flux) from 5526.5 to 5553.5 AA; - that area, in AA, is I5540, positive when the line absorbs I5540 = 3.8 AA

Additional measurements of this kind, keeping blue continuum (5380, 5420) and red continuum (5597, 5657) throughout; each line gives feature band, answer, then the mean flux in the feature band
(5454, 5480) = 2.8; 31.9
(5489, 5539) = 9.9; 32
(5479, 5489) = 1.4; 31.9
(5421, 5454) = 2.5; 30.7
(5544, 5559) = 3.3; 33.6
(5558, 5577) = 2.6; 38.4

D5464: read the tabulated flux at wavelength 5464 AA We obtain 32.58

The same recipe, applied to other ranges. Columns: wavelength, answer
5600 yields 39.09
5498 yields 32.76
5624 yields 60.07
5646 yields 39.58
